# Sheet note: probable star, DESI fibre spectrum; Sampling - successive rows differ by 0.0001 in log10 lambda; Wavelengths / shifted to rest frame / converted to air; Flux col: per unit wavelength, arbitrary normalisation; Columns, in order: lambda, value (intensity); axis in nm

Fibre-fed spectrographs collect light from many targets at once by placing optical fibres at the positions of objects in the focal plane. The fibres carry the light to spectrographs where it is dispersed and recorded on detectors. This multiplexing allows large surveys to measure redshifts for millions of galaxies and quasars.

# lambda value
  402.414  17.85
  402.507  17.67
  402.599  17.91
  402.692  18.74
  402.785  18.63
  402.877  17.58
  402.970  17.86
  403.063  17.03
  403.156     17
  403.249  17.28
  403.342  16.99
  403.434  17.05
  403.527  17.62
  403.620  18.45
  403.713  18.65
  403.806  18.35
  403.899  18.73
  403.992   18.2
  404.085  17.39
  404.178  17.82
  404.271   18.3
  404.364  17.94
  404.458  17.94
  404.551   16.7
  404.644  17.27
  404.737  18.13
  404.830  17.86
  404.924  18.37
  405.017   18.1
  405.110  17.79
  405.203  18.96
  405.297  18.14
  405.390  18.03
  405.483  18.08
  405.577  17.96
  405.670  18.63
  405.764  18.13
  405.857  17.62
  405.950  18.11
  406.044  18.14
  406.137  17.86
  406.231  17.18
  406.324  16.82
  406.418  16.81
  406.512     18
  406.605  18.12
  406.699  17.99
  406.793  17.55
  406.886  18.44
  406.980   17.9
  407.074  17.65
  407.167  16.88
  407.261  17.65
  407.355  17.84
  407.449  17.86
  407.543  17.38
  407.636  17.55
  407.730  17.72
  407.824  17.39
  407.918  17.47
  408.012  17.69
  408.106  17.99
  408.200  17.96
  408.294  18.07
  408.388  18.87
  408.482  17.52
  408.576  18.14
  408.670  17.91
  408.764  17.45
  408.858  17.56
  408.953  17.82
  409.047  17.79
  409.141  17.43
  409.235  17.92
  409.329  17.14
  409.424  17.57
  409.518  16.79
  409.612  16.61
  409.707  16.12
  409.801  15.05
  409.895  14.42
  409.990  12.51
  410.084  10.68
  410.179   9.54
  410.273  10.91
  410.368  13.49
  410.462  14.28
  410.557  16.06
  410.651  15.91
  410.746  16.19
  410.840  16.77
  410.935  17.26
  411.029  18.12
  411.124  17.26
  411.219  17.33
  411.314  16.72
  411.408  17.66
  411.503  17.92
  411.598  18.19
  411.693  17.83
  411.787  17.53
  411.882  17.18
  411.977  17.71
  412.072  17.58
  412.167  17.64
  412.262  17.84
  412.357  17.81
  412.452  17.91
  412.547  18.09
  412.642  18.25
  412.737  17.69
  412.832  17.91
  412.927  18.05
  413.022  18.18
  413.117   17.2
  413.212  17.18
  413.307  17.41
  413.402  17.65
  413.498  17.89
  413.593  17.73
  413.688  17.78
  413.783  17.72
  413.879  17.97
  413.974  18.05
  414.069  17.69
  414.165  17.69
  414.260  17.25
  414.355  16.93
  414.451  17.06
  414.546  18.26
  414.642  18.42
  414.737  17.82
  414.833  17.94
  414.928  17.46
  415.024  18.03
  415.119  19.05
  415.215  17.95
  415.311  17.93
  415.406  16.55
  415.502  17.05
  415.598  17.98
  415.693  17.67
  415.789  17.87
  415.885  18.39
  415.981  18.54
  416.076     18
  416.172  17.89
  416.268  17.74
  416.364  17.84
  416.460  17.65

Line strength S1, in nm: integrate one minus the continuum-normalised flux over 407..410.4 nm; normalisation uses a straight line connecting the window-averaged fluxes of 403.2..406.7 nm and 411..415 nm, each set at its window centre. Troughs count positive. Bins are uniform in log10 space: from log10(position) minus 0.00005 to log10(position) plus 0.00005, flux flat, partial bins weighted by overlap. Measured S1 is 0.23 nm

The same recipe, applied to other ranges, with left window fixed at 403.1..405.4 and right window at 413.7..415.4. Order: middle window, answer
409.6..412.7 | 0.28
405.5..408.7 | 0.01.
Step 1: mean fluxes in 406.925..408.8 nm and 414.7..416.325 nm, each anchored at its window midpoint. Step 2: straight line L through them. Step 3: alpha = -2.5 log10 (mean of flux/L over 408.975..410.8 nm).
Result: 0.18 mag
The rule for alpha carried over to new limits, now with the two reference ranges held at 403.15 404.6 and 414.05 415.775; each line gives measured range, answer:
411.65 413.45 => 0.00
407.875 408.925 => -0.01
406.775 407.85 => 0.01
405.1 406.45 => -0.01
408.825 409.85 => 0.04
